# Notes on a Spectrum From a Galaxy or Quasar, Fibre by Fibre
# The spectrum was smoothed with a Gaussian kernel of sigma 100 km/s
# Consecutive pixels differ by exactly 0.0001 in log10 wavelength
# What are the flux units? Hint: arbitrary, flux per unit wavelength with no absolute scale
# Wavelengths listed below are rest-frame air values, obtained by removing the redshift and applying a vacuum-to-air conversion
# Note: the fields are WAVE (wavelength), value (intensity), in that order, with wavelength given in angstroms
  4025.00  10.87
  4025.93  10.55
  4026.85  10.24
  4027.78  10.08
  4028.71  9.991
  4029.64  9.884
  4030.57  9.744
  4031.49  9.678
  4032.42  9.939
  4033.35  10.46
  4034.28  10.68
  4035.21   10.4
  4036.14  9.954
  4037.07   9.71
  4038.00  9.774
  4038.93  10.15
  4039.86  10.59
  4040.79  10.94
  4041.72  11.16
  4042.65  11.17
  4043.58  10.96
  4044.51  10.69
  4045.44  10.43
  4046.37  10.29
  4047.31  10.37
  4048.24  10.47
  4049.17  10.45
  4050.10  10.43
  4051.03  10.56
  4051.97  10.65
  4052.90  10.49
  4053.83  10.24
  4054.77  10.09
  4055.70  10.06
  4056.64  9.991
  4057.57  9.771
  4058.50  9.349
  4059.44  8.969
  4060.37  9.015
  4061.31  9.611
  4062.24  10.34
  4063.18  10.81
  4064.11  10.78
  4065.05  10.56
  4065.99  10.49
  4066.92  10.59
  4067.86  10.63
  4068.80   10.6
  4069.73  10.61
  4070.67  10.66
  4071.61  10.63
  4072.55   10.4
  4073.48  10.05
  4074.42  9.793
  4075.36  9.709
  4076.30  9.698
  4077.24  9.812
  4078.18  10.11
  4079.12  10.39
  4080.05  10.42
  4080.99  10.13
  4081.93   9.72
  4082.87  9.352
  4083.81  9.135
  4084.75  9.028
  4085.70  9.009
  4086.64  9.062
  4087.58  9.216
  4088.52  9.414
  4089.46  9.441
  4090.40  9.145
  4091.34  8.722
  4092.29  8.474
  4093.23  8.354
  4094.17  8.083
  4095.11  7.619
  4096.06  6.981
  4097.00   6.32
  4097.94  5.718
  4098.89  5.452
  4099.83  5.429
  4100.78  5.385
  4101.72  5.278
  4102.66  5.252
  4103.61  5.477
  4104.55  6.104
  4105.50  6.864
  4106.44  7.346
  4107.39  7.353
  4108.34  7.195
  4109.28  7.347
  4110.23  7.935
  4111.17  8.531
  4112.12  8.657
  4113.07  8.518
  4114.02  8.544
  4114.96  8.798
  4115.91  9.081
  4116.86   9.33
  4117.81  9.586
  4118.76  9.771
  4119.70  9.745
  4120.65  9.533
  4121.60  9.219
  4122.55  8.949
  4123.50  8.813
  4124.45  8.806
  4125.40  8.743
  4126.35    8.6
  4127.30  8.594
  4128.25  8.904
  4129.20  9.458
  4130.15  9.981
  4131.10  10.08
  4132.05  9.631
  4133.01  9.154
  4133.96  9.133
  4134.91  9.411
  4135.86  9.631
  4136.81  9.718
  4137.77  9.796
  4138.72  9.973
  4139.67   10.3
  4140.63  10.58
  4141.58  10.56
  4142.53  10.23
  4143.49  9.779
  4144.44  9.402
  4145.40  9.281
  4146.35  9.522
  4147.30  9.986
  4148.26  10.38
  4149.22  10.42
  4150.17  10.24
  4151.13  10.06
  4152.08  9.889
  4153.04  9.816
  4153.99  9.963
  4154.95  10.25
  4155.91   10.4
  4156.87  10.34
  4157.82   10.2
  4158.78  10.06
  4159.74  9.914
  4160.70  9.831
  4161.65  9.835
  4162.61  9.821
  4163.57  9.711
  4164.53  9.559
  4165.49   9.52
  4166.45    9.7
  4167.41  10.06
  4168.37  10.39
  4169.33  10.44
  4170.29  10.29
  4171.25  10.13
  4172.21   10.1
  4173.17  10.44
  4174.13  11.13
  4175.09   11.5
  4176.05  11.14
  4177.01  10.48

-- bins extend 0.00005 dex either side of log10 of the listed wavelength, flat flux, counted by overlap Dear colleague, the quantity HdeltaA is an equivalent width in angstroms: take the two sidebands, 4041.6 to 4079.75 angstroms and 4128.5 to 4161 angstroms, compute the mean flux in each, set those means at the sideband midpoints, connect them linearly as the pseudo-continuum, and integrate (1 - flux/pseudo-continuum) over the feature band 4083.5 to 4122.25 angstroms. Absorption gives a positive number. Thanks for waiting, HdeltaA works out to 8.29 angstroms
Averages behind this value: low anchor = 10.3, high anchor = 9.92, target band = 7.94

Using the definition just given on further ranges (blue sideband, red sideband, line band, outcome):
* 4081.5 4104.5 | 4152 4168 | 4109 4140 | -1.5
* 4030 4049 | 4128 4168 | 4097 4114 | 5.6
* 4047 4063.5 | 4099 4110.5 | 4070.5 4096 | -4.6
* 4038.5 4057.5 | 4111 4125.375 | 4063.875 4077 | -0.4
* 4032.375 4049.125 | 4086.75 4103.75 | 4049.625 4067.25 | -1.4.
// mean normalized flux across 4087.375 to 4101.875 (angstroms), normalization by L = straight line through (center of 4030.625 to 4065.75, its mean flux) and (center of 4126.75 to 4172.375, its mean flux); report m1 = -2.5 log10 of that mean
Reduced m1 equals 0.33 mag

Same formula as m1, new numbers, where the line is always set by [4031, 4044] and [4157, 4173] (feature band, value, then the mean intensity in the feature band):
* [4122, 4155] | 0.05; 9.65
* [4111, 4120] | 0.12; 9.06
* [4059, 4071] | 0.00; 10.3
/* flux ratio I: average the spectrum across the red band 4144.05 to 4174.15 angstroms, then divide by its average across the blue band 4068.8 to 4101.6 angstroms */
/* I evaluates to 1.13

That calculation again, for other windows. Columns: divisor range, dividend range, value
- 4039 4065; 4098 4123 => 0.74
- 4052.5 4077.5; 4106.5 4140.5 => 0.89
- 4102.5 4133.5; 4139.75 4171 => 1.18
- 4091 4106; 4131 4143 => 1.50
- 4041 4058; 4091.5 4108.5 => 0.63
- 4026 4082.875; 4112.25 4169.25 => 0.94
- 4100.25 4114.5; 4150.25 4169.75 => 1.42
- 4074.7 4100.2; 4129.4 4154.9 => 1.14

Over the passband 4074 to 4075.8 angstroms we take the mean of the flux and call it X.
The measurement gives 9.74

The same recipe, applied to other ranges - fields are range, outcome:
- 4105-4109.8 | 7.21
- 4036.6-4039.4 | 9.88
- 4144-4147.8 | 9.55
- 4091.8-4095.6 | 8.12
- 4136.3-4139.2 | 9.83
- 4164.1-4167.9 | 9.71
